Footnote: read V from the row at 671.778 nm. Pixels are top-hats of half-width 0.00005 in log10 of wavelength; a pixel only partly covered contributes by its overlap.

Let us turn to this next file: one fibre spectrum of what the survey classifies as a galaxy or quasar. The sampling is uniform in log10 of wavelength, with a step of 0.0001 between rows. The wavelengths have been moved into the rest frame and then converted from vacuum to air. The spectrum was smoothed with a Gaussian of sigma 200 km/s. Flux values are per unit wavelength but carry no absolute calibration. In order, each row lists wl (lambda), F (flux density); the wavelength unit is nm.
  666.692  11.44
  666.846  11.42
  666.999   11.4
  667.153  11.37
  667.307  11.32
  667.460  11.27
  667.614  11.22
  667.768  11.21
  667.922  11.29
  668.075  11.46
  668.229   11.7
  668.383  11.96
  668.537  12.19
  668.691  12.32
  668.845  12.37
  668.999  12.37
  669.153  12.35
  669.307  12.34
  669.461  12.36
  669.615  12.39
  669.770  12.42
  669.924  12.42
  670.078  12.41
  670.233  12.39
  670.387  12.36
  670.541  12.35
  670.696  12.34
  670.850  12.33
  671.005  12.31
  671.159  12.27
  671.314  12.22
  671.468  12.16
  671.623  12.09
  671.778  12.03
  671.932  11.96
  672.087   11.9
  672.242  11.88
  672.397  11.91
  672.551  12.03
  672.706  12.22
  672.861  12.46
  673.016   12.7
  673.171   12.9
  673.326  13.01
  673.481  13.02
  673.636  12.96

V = 12.03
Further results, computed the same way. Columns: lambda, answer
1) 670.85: 12.33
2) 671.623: 12.09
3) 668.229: 11.7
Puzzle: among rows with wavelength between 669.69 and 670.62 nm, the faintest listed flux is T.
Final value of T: 12.35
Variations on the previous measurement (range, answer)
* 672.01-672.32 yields 11.88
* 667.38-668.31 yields 11.21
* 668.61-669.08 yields 12.32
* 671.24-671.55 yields 12.16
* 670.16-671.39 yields 12.22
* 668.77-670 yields 12.34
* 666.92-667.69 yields 11.22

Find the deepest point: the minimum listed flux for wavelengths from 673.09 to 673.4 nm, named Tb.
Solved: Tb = 12.9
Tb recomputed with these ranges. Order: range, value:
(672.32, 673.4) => 11.91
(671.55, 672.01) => 11.96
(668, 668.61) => 11.46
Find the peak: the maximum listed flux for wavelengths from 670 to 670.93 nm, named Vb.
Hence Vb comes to 12.41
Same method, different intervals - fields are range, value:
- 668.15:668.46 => 11.96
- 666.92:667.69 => 11.4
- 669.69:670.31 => 12.42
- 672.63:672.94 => 12.46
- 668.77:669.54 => 12.37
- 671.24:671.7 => 12.22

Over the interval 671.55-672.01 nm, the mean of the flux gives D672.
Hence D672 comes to 12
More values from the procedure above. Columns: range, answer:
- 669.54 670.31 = 12.4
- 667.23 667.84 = 11.3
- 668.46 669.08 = 12.3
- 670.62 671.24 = 12.3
